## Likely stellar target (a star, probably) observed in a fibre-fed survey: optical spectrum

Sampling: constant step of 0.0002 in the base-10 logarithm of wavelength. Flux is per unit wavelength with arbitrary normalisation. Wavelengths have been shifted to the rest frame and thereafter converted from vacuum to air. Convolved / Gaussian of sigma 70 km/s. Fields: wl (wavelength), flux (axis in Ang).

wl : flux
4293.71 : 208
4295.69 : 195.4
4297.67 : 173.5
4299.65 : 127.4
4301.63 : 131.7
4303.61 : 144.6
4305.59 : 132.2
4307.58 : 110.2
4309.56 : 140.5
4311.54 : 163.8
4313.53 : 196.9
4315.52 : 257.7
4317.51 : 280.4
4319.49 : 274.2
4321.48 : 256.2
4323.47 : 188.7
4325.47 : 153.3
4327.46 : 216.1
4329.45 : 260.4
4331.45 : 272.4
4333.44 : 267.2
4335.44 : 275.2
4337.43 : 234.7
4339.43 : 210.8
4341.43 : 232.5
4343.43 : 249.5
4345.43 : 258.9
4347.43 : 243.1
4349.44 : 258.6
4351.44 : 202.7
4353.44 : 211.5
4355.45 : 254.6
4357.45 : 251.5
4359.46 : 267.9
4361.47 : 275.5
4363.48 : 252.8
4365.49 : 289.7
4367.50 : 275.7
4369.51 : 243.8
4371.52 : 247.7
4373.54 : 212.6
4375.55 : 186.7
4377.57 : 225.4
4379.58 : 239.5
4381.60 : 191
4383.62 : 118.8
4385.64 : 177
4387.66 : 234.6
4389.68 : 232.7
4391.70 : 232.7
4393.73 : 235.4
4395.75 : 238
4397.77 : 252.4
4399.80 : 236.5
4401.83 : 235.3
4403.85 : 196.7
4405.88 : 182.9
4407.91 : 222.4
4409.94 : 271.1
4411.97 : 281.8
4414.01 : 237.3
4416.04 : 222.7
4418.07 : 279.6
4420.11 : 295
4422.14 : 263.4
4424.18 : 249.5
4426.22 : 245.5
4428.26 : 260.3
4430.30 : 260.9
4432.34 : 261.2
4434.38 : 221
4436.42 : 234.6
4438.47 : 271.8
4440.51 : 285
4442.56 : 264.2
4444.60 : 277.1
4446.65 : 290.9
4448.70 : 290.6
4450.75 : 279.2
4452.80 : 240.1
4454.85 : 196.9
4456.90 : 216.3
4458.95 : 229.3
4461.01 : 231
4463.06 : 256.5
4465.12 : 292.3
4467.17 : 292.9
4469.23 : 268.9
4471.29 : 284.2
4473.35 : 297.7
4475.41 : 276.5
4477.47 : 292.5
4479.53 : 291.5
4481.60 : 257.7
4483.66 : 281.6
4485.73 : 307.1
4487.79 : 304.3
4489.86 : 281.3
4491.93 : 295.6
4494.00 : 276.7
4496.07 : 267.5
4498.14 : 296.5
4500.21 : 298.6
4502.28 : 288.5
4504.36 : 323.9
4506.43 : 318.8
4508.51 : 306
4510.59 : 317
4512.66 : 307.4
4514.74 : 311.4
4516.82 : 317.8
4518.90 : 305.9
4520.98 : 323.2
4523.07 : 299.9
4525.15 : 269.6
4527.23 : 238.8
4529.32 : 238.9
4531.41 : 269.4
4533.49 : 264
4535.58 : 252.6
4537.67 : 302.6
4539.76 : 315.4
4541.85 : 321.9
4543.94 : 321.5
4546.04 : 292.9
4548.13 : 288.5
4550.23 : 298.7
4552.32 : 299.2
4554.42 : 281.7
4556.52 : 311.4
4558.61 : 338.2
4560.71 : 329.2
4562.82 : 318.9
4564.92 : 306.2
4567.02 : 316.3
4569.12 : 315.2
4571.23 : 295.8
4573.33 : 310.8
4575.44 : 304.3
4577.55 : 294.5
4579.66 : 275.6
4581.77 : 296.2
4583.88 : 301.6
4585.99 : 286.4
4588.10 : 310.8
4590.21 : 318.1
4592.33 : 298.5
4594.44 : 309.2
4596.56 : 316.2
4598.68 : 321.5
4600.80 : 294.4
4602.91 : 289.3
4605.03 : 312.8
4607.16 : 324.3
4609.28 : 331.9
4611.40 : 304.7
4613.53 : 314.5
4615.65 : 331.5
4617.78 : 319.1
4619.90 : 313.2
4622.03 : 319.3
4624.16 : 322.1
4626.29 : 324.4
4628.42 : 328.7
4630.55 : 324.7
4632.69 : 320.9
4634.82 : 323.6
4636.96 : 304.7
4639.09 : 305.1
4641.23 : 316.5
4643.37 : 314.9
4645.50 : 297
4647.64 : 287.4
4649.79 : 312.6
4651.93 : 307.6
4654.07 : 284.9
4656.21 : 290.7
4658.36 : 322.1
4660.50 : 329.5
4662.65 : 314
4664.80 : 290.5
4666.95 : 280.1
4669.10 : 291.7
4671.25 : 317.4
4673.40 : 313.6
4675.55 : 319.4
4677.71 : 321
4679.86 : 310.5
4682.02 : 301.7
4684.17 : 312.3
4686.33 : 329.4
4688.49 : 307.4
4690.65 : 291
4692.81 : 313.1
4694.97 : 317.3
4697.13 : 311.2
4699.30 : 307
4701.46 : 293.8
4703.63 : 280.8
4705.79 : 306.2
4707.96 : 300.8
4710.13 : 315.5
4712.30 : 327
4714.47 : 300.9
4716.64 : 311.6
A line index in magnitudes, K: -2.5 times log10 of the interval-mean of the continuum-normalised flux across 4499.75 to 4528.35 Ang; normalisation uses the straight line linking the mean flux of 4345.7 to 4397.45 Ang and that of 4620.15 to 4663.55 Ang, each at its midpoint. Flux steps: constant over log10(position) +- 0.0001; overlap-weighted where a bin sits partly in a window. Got -0.102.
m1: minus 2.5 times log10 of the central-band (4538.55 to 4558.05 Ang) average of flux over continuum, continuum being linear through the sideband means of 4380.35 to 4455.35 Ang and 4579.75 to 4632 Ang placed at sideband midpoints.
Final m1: -0.05 mag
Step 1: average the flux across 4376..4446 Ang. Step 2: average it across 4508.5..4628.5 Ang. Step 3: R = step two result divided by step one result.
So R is 1.3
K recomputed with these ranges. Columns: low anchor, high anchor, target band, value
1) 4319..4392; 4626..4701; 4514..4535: -0.03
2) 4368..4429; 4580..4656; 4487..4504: -0.09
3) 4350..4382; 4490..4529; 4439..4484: 0.04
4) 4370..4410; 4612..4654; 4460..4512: -0.13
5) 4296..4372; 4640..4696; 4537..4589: -0.09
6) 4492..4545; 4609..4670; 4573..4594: 0.01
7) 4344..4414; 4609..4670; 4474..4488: -0.09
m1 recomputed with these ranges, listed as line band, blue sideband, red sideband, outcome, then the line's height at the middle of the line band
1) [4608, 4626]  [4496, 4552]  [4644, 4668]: -0.07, 300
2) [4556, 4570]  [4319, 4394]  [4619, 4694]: -0.12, 287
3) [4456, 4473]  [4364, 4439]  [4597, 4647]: -0.01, 259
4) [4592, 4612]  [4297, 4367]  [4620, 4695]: -0.06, 295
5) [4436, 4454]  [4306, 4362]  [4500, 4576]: -0.01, 268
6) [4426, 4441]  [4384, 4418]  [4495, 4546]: -0.03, 248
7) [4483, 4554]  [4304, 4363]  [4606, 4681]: -0.06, 278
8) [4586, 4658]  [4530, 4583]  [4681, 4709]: -0.03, 303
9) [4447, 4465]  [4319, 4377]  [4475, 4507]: 0.13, 279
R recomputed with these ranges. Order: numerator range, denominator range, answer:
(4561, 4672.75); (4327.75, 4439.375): 1.28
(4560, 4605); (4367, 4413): 1.36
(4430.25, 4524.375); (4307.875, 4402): 1.21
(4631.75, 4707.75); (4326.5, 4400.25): 1.30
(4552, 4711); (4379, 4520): 1.18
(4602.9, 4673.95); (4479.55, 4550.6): 1.06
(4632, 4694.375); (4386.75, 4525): 1.15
